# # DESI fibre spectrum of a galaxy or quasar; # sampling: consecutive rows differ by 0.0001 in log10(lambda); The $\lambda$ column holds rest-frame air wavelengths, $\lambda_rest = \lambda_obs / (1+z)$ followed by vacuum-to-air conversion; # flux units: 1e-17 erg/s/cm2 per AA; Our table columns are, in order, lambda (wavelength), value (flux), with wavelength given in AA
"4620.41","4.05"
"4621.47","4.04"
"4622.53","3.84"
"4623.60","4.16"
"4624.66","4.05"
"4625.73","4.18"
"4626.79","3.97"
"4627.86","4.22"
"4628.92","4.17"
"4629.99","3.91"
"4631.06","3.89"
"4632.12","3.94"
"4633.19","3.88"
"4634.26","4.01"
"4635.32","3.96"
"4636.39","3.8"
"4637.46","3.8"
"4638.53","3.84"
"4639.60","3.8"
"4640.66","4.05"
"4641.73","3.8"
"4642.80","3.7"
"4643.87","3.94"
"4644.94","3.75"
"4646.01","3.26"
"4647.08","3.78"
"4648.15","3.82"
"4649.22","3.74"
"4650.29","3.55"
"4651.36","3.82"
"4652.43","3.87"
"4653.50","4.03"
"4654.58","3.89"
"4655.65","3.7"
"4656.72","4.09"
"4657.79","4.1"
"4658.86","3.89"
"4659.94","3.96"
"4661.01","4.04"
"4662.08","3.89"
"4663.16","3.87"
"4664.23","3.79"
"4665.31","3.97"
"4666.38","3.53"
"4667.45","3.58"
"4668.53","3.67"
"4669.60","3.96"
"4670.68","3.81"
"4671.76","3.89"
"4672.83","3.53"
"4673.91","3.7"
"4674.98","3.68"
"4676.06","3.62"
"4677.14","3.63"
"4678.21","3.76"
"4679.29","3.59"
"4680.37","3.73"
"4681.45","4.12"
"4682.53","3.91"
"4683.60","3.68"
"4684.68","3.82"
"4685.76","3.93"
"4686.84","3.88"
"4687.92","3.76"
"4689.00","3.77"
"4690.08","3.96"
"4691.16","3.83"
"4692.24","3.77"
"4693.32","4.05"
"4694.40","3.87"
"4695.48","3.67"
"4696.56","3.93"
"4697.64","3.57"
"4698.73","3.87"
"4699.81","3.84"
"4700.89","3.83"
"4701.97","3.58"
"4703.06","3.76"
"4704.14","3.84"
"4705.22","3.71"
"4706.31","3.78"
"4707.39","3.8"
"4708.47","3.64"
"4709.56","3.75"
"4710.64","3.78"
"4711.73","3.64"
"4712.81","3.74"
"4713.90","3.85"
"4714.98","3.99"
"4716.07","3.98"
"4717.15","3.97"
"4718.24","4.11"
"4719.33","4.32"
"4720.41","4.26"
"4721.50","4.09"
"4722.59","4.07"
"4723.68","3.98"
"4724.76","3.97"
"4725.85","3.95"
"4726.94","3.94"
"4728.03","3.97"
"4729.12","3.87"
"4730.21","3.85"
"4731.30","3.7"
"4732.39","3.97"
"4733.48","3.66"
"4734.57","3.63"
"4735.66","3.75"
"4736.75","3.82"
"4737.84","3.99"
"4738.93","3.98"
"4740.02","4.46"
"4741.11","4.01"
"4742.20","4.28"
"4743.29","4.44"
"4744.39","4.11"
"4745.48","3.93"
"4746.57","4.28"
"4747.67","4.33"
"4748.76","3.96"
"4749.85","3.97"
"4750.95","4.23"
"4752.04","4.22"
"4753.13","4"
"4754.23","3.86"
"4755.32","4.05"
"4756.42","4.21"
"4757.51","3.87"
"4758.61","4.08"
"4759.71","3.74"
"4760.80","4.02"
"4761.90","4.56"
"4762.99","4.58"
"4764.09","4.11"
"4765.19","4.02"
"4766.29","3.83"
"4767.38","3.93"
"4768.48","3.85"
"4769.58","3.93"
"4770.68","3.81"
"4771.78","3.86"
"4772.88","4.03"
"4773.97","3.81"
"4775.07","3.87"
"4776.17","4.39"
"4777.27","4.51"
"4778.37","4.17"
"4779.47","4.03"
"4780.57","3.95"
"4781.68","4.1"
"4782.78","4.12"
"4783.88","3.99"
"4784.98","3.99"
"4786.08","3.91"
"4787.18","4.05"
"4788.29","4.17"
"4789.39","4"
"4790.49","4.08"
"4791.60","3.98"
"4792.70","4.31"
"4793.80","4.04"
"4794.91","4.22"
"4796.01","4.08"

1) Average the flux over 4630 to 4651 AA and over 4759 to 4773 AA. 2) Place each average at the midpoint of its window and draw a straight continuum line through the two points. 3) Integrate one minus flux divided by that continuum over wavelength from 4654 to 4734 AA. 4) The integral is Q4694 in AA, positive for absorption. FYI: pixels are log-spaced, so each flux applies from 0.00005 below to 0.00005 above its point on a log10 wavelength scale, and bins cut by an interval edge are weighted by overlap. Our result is 1.1 AA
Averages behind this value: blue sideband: 3.81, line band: 3.84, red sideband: 4.02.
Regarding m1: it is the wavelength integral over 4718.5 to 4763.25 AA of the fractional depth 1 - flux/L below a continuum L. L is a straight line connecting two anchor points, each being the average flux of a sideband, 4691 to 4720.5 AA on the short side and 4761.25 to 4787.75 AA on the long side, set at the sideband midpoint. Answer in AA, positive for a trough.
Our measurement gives -1.0 AA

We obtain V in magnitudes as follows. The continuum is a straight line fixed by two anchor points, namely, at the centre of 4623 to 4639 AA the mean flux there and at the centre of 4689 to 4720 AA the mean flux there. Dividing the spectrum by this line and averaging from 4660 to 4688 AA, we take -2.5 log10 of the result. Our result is 0.03 mag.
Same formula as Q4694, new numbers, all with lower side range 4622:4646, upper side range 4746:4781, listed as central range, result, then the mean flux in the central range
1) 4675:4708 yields 1.6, 3.79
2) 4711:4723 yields 0.1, 4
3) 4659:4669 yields 0.4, 3.81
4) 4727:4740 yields 0.5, 3.86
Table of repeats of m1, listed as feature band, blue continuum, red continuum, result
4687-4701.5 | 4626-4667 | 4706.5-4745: 0.3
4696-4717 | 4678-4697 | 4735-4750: 0.7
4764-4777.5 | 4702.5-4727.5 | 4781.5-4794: 0.2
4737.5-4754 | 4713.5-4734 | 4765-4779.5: -0.6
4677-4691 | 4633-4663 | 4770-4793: 0.3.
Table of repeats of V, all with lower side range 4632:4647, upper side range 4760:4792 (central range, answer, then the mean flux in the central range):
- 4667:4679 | 0.048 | 3.71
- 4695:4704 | 0.046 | 3.76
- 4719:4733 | -0.006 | 3.99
